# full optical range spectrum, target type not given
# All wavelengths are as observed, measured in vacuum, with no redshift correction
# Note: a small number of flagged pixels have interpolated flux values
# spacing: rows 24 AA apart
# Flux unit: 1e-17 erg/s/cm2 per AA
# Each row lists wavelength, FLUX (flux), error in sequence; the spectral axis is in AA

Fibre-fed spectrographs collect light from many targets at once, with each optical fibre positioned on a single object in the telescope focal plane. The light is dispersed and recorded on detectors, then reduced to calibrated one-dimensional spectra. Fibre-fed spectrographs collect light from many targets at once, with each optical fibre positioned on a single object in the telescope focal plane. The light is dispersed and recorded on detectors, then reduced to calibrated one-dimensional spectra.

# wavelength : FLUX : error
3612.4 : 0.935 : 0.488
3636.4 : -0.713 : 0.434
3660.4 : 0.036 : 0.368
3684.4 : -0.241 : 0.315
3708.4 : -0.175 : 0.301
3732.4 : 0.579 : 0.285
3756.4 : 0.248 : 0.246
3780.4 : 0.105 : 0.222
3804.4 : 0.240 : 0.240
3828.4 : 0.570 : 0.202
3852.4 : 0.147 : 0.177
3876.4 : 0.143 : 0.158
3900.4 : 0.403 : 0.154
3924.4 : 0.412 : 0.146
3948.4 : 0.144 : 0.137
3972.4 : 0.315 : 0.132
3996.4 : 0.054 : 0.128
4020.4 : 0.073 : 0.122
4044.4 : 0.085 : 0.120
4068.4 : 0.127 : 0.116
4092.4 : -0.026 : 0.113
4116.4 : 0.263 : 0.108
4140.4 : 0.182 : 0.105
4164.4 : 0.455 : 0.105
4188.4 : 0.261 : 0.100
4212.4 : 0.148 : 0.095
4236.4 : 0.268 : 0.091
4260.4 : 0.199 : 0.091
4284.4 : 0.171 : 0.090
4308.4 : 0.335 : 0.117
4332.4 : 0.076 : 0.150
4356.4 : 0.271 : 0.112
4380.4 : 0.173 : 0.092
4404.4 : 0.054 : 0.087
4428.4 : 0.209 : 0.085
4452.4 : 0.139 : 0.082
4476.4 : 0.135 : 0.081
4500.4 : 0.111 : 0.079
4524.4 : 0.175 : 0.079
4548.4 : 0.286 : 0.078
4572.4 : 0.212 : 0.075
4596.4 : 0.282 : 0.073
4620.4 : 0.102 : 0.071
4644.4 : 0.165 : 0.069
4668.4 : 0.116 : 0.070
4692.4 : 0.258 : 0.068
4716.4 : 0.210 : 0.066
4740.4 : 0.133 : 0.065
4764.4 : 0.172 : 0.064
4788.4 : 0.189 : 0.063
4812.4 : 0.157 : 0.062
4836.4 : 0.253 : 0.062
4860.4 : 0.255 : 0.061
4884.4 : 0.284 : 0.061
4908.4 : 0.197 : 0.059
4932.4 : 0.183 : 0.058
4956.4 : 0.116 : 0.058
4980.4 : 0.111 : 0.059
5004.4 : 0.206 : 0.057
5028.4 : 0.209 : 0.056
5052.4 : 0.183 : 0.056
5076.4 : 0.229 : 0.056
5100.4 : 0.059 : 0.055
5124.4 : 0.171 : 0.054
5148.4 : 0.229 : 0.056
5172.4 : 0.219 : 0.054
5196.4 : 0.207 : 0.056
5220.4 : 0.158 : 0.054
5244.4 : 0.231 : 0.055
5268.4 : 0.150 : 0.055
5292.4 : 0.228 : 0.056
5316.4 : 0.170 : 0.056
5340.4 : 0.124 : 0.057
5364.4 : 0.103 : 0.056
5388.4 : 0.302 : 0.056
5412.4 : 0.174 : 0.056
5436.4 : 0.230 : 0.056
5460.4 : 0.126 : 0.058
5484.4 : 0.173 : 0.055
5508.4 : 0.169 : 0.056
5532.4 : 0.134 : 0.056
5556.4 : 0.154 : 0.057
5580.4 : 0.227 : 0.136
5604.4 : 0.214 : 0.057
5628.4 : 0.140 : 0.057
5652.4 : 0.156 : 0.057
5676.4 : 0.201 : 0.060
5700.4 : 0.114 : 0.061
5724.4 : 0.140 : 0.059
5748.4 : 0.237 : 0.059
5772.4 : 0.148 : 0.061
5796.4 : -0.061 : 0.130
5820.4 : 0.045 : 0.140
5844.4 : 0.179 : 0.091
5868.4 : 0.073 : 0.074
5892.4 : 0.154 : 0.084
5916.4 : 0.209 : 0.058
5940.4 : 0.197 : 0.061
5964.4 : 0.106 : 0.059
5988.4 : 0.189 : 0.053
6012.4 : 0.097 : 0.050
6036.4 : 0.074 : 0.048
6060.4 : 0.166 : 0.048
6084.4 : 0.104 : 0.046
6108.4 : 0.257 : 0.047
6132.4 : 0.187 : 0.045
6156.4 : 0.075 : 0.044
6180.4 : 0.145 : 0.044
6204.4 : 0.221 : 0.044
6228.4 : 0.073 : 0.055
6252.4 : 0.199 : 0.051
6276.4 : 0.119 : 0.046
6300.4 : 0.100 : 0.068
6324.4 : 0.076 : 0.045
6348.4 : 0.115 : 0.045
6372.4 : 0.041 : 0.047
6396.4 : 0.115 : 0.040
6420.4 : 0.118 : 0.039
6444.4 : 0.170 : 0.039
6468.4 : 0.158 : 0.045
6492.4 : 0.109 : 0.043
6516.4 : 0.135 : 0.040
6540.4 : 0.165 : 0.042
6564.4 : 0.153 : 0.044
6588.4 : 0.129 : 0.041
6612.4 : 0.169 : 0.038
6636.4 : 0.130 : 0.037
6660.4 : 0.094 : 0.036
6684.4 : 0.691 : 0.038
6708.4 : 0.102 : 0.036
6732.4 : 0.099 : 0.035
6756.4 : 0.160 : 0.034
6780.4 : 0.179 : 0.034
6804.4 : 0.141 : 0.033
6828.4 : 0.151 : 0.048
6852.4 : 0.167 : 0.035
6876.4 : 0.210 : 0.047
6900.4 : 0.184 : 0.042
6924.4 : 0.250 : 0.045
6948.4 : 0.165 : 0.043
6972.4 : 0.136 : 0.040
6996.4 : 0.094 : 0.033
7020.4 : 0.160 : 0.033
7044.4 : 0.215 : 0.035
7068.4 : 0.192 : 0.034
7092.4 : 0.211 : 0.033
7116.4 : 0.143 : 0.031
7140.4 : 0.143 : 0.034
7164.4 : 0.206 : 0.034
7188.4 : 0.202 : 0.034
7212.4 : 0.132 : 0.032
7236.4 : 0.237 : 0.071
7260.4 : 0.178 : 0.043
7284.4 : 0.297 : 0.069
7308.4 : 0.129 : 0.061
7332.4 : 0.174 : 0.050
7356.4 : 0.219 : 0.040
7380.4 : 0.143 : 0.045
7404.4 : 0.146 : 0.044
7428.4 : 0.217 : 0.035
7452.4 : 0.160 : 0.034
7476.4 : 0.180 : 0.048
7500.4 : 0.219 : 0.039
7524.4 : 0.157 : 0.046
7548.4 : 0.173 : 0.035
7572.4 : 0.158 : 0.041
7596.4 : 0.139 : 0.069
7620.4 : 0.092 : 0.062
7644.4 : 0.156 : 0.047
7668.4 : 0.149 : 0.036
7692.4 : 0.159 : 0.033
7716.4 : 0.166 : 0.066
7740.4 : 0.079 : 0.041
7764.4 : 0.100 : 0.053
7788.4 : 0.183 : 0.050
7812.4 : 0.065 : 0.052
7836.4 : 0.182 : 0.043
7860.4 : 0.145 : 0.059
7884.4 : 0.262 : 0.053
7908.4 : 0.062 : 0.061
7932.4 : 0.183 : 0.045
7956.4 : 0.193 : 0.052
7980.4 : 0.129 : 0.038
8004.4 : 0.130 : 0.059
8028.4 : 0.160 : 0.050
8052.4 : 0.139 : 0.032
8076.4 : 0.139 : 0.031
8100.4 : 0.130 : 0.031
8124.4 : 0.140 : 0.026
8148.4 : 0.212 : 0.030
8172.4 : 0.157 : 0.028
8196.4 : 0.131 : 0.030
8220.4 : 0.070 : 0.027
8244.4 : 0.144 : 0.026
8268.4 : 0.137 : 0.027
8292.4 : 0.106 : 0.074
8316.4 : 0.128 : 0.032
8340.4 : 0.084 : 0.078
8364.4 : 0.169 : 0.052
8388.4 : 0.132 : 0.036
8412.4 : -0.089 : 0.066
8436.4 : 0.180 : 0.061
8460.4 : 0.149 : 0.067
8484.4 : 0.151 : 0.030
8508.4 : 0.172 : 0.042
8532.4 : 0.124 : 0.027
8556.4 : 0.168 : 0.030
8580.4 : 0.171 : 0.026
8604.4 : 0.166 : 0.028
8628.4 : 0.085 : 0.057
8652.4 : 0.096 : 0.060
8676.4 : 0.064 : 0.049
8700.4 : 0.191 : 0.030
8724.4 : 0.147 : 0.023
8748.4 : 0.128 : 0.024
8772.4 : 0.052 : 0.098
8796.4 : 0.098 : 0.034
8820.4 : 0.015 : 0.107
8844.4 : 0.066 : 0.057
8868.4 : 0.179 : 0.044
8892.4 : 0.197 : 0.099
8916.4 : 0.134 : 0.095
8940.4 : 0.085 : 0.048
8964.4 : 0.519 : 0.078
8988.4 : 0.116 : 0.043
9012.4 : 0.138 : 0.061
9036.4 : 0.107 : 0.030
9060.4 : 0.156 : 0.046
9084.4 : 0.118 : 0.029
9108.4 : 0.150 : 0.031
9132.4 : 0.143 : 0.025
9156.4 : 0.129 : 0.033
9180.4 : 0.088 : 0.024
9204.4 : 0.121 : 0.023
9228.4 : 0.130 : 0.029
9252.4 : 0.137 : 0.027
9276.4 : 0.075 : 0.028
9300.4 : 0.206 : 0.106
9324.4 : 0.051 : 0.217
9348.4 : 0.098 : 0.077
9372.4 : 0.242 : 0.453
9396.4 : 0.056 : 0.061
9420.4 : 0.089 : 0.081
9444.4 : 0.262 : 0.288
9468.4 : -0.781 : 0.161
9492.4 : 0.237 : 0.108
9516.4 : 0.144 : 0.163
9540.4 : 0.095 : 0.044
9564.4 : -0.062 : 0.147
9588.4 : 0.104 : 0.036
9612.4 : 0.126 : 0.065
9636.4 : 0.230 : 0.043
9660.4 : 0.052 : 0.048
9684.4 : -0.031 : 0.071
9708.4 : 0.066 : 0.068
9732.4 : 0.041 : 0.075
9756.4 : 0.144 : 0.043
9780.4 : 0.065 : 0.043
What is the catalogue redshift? 0.79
